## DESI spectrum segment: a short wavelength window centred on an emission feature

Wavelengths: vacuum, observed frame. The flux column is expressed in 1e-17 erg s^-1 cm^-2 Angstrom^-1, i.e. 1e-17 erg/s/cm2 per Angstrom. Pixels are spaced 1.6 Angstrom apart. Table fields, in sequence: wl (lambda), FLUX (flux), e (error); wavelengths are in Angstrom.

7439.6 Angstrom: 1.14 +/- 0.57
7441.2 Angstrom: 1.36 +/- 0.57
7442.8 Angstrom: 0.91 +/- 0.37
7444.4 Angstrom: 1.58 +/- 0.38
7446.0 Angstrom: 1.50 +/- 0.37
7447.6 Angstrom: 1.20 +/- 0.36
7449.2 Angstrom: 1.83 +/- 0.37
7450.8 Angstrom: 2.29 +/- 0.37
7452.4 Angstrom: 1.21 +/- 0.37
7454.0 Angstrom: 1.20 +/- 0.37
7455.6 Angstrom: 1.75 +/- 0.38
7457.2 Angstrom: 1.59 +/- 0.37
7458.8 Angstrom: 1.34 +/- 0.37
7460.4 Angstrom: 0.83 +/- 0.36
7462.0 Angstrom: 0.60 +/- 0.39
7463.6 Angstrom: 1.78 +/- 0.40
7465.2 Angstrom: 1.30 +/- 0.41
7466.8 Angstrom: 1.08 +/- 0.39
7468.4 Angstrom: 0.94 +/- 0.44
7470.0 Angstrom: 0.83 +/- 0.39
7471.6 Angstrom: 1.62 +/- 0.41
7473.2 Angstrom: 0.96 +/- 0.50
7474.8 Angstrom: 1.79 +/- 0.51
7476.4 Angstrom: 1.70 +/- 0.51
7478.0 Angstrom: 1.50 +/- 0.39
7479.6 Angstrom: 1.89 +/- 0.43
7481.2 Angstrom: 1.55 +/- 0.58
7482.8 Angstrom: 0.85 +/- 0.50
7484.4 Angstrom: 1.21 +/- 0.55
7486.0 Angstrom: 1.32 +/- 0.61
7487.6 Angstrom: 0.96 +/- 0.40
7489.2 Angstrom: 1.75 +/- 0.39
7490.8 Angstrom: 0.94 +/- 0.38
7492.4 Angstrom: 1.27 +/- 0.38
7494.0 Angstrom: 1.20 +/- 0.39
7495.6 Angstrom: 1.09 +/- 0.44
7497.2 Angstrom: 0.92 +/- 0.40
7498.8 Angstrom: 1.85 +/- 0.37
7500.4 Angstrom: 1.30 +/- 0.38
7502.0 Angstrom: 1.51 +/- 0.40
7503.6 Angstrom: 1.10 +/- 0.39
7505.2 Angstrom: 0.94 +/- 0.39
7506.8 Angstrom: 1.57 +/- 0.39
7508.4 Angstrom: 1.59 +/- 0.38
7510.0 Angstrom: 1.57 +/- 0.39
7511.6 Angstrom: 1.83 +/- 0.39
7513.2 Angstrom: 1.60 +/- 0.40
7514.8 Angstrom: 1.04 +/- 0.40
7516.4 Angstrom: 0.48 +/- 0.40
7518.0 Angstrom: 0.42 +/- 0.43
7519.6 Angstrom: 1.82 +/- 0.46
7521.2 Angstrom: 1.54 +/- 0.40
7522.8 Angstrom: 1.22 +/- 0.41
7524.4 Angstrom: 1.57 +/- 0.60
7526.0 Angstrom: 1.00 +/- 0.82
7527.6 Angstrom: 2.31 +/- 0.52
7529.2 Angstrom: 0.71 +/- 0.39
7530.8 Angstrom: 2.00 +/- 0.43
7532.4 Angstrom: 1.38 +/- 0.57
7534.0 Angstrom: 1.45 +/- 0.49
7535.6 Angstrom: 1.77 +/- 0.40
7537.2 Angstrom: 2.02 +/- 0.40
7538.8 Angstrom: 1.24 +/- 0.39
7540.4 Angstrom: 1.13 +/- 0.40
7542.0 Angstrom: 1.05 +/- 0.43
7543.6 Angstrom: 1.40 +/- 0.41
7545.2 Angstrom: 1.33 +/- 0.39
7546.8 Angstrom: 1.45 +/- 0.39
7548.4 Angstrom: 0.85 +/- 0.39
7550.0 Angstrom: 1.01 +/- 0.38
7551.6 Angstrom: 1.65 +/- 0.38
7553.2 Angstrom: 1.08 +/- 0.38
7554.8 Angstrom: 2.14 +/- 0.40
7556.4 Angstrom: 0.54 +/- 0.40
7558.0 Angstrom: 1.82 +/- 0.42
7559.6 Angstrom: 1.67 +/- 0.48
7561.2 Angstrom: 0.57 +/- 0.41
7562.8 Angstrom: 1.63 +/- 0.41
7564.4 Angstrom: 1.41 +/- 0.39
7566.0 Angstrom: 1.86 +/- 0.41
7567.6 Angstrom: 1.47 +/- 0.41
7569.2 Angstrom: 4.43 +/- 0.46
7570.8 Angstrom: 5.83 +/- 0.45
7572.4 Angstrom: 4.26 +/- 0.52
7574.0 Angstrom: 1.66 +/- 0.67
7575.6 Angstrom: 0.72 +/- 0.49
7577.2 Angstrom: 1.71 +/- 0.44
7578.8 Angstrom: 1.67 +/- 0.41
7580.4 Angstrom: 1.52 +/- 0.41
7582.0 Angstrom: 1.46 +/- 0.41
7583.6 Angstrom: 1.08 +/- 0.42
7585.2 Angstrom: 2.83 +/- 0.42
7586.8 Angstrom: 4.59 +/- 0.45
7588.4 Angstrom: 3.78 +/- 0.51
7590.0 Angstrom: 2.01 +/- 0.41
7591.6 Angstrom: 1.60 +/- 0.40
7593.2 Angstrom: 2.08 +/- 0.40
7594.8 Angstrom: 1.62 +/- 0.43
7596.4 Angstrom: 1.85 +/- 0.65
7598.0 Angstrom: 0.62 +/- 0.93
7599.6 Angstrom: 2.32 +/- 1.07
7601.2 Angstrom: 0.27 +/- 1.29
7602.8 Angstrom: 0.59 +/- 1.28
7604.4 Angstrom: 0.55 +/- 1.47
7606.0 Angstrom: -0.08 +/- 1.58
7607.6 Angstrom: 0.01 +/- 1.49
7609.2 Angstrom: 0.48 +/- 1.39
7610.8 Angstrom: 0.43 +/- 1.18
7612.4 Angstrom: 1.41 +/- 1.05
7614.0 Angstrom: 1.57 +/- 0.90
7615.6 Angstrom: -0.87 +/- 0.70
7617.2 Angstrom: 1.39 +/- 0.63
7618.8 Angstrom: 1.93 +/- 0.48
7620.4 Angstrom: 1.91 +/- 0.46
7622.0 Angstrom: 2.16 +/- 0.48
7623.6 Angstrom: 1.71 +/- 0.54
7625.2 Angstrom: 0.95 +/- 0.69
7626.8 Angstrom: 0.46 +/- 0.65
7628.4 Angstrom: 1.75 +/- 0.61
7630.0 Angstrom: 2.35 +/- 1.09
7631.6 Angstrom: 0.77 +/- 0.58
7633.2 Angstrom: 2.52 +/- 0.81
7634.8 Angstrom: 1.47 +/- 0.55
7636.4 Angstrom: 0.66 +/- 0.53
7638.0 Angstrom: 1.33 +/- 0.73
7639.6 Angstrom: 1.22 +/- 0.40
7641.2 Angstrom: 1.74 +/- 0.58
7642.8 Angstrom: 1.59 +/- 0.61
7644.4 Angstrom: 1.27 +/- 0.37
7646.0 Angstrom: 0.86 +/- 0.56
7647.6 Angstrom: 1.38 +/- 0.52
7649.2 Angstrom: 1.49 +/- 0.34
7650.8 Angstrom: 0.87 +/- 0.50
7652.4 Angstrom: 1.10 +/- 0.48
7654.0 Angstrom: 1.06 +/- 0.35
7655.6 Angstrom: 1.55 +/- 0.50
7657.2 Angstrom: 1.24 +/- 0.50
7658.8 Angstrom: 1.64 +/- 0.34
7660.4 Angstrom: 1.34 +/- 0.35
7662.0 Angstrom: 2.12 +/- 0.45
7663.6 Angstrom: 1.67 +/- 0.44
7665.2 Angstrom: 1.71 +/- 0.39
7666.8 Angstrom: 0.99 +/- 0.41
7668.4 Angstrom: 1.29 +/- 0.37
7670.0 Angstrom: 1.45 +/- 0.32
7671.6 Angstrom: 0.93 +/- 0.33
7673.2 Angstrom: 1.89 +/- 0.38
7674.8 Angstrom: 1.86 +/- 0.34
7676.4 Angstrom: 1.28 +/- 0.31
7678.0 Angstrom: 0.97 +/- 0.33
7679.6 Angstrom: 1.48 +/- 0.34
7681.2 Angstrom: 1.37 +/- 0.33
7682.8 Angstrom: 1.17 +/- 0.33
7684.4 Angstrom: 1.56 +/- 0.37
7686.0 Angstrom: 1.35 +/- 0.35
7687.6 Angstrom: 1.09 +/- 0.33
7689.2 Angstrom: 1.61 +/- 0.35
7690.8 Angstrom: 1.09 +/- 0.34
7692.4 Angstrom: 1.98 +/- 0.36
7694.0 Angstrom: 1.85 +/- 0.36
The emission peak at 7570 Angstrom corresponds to [S II]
